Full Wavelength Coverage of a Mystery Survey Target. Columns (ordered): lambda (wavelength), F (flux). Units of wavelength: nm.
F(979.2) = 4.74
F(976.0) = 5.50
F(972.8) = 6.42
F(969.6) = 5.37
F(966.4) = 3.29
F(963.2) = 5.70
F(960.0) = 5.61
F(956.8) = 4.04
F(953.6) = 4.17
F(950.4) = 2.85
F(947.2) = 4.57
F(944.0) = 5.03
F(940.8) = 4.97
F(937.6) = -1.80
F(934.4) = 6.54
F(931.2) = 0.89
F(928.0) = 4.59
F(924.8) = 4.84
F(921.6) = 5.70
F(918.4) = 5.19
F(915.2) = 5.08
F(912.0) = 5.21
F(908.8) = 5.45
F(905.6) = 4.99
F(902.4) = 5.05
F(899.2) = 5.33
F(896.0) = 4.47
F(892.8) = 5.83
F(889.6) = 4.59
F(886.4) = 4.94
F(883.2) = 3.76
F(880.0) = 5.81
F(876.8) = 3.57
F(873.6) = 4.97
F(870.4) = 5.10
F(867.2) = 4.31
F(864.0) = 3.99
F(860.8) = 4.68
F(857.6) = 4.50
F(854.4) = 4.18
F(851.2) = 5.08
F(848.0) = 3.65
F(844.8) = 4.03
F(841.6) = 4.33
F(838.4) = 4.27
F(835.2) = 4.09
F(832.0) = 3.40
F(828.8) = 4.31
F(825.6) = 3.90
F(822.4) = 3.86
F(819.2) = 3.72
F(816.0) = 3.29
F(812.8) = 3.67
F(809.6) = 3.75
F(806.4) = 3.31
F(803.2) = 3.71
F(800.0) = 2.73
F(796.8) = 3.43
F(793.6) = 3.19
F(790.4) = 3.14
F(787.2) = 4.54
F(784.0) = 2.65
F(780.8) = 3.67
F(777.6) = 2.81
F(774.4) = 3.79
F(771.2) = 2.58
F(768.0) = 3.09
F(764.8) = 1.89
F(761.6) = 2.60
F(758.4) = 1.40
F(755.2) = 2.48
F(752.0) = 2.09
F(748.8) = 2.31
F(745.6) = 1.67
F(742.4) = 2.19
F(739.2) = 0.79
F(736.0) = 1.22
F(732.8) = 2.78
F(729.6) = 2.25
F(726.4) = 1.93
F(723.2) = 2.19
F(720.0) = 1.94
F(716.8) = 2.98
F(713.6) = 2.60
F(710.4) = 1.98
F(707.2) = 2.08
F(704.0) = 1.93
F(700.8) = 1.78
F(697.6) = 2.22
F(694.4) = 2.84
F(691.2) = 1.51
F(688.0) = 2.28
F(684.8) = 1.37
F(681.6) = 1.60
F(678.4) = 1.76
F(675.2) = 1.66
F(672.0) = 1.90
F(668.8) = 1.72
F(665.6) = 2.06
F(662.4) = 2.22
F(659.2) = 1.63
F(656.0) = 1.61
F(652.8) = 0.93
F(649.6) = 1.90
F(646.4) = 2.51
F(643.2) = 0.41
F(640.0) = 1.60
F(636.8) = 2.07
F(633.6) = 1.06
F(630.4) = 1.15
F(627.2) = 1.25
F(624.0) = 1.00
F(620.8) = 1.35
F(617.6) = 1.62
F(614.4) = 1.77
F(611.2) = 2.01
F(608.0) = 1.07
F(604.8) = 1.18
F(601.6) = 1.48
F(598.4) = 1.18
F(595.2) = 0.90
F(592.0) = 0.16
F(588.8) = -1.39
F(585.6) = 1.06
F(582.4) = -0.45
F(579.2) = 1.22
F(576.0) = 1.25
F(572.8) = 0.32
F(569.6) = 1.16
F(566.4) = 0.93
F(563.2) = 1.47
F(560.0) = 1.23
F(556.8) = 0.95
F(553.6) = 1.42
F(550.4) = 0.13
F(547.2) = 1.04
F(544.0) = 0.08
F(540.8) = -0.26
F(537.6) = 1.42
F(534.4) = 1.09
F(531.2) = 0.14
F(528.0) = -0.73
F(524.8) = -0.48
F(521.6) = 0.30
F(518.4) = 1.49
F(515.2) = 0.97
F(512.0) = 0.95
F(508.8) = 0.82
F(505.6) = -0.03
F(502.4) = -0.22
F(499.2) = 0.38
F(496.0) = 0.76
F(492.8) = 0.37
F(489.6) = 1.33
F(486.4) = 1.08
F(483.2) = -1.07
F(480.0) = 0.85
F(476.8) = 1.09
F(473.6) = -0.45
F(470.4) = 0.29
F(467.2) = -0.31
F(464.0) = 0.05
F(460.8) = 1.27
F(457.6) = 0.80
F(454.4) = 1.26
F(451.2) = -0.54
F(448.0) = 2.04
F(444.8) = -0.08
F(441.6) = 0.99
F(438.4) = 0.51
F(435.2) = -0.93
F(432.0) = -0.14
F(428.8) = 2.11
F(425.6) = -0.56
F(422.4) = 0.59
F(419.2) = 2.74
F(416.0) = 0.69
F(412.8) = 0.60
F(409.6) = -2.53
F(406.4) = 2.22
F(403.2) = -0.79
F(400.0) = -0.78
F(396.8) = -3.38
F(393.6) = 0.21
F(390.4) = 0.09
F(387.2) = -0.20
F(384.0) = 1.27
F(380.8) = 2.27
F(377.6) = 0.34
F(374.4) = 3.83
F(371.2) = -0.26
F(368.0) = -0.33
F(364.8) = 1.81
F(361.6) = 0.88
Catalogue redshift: 0.927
